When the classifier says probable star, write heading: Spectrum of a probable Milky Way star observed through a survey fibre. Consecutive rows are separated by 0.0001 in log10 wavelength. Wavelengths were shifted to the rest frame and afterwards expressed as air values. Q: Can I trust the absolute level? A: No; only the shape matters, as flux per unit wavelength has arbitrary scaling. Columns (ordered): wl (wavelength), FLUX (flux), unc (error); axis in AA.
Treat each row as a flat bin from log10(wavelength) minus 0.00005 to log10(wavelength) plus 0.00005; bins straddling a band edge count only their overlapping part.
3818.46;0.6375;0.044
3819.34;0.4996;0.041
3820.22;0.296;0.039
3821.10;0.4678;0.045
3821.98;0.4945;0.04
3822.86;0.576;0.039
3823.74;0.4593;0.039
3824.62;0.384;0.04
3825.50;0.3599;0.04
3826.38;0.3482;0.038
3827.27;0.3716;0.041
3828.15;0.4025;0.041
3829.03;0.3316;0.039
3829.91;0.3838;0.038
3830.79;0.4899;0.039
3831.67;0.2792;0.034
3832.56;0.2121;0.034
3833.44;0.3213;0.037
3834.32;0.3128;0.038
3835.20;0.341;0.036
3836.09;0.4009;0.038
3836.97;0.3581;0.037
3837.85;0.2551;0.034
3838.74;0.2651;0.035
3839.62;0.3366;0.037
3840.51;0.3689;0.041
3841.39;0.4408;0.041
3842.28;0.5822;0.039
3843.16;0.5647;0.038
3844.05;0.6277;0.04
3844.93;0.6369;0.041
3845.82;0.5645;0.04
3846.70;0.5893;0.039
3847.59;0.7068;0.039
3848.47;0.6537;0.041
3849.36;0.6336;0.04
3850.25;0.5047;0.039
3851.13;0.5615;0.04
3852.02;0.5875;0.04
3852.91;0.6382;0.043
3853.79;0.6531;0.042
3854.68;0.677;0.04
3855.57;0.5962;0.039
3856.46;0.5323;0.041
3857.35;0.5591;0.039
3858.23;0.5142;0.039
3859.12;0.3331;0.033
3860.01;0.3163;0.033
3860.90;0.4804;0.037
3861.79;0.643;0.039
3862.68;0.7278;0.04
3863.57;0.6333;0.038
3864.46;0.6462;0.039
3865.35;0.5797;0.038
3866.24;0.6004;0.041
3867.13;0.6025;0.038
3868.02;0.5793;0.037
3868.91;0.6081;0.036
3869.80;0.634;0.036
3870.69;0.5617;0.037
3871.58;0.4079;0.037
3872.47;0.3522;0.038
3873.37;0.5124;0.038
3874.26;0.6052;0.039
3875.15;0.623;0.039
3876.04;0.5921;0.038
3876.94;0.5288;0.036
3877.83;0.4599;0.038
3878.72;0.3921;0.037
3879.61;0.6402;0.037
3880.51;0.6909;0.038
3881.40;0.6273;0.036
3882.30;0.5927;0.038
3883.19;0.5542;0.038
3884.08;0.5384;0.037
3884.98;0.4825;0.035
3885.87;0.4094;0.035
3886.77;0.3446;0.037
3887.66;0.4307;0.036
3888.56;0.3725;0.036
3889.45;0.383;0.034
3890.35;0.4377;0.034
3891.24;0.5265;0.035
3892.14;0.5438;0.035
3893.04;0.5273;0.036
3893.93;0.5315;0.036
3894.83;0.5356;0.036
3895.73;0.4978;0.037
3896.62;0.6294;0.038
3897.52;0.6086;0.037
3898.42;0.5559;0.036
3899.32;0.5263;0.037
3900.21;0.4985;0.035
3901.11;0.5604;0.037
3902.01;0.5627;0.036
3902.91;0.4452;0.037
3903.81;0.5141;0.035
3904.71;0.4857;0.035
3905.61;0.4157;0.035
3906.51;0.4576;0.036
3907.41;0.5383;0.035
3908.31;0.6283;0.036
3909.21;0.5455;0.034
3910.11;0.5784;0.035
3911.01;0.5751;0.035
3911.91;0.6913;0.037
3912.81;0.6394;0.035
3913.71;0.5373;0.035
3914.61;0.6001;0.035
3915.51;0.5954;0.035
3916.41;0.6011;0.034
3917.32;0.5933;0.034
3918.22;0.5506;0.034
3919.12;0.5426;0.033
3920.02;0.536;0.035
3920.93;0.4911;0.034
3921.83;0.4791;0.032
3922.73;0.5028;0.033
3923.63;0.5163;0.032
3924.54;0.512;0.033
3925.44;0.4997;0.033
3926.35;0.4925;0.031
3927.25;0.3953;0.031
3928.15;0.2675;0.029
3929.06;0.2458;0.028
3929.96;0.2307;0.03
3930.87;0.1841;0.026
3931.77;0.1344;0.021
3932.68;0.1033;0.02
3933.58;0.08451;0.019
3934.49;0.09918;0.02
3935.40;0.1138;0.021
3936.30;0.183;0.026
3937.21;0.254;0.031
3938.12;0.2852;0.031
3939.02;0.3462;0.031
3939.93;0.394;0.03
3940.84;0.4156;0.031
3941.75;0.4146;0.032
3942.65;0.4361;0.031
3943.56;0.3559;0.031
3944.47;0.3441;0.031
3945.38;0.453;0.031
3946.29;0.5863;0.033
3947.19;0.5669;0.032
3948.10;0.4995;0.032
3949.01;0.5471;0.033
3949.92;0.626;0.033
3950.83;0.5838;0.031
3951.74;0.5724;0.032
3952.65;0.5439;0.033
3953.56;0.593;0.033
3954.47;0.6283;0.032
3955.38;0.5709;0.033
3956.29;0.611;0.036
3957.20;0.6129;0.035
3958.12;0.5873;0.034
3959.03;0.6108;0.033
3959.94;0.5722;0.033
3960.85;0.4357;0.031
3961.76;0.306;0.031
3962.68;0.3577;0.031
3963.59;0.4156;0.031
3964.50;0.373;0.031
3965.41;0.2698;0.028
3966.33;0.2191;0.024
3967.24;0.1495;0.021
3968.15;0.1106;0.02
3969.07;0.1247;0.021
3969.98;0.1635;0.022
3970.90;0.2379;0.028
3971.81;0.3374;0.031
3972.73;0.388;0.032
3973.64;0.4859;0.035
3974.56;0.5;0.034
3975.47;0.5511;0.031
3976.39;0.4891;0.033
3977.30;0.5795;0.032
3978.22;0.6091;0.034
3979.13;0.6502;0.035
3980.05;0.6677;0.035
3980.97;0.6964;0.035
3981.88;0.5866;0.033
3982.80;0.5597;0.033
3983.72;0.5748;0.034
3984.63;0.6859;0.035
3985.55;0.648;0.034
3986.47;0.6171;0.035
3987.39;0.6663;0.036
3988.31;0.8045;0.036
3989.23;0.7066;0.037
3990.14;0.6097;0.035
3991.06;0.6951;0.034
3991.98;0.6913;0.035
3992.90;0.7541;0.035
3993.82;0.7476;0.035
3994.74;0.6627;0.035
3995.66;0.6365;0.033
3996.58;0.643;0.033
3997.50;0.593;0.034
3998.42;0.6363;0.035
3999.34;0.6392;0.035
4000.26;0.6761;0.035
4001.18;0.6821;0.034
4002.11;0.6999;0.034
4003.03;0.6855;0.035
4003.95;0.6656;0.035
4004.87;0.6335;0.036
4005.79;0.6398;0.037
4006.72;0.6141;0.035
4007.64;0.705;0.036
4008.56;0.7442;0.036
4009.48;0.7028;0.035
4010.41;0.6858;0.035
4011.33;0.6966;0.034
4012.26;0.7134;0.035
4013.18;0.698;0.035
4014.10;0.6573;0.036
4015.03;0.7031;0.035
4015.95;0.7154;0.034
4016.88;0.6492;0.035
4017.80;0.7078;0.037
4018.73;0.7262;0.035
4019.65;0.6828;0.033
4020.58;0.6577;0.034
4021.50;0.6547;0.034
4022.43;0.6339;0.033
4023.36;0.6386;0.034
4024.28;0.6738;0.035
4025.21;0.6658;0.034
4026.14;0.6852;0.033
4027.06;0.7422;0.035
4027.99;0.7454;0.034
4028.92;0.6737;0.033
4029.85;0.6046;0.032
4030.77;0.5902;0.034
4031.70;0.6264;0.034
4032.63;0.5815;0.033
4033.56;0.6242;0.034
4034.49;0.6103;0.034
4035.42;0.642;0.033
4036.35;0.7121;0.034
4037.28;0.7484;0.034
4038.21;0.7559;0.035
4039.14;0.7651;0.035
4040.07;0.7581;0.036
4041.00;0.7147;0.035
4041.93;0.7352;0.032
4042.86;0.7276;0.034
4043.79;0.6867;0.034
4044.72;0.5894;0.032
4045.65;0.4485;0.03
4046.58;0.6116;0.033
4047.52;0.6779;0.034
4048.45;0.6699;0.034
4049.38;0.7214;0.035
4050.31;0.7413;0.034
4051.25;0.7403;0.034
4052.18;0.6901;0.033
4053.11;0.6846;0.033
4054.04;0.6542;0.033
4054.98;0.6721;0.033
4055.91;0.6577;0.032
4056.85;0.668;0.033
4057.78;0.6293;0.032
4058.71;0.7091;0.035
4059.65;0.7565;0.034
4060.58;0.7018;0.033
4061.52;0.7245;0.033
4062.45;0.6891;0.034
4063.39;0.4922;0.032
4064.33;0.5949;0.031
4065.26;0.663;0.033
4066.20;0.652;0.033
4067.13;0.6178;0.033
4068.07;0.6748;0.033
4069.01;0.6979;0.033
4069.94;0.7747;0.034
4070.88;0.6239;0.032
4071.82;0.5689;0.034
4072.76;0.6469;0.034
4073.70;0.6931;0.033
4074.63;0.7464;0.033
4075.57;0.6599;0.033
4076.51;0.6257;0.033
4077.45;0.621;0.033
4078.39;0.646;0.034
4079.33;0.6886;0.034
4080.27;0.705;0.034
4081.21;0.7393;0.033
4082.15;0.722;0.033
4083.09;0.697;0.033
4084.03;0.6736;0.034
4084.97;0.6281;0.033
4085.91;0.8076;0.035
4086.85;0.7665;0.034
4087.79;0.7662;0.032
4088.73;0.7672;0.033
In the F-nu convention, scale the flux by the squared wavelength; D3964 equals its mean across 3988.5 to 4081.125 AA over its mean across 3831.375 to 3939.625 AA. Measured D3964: 1.50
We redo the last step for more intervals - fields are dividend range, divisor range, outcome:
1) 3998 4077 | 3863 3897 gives 1.37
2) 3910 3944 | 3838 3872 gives 0.76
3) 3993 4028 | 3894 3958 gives 1.51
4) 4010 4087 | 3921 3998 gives 1.51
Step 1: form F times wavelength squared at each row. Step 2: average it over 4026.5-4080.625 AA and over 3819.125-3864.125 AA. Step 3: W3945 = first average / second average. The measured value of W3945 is 1.6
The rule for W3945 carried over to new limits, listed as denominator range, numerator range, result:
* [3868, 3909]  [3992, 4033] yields 1.38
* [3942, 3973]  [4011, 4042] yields 1.62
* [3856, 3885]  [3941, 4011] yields 1.05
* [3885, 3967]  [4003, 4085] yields 1.56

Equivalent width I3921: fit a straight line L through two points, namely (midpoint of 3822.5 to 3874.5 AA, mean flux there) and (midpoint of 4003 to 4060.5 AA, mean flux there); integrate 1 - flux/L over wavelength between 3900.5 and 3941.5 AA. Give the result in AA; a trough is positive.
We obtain 9.6 AA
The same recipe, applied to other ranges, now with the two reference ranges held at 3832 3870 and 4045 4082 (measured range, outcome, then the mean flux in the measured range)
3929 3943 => 8.1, 0.244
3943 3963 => 2.2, 0.526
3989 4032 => -3.1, 0.674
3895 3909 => 0.6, 0.529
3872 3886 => 0.0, 0.54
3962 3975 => 6.6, 0.295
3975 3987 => 0.0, 0.609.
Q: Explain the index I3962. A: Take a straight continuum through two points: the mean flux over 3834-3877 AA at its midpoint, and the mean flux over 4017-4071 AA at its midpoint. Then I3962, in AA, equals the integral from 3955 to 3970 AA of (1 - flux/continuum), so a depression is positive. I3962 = 5.5 AA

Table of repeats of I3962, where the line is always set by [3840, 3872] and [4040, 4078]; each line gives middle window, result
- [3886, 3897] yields 2.07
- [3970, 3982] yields 2.32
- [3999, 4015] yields -0.92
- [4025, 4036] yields 0.07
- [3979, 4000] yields -0.85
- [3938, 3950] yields 3.25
